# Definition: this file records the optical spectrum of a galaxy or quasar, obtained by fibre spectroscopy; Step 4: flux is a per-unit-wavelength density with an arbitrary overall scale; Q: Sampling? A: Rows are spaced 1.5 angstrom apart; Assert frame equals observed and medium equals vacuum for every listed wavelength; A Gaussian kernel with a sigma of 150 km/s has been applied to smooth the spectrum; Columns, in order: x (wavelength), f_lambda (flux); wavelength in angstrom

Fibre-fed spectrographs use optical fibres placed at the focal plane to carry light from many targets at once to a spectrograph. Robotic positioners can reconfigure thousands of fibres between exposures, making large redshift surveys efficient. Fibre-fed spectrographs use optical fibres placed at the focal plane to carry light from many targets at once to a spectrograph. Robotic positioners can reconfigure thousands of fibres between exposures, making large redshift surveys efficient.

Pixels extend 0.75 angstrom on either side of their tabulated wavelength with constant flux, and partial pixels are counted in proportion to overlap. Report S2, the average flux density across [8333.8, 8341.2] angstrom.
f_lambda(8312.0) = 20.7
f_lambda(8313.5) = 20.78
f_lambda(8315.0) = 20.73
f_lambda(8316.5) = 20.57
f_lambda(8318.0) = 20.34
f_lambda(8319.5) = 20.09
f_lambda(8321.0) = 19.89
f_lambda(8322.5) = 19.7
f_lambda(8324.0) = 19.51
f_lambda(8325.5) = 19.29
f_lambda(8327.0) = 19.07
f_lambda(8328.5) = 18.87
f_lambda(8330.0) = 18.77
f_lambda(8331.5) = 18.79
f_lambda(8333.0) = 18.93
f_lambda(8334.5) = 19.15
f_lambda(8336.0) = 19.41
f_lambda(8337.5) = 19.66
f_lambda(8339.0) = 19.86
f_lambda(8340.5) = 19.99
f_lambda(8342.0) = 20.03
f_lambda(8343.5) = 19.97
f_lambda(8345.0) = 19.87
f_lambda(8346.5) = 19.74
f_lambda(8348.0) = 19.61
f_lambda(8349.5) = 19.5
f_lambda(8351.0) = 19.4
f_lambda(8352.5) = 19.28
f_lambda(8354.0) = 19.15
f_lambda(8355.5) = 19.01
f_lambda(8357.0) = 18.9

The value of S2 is 19.6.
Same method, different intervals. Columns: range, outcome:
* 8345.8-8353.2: 19.5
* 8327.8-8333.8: 18.8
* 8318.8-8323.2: 19.9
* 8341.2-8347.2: 19.9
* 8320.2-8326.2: 19.6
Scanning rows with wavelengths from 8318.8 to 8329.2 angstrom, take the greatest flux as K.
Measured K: 20.09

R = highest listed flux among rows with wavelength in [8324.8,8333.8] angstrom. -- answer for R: 19.29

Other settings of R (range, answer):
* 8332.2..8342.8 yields 20.03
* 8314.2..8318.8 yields 20.73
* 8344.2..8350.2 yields 19.87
